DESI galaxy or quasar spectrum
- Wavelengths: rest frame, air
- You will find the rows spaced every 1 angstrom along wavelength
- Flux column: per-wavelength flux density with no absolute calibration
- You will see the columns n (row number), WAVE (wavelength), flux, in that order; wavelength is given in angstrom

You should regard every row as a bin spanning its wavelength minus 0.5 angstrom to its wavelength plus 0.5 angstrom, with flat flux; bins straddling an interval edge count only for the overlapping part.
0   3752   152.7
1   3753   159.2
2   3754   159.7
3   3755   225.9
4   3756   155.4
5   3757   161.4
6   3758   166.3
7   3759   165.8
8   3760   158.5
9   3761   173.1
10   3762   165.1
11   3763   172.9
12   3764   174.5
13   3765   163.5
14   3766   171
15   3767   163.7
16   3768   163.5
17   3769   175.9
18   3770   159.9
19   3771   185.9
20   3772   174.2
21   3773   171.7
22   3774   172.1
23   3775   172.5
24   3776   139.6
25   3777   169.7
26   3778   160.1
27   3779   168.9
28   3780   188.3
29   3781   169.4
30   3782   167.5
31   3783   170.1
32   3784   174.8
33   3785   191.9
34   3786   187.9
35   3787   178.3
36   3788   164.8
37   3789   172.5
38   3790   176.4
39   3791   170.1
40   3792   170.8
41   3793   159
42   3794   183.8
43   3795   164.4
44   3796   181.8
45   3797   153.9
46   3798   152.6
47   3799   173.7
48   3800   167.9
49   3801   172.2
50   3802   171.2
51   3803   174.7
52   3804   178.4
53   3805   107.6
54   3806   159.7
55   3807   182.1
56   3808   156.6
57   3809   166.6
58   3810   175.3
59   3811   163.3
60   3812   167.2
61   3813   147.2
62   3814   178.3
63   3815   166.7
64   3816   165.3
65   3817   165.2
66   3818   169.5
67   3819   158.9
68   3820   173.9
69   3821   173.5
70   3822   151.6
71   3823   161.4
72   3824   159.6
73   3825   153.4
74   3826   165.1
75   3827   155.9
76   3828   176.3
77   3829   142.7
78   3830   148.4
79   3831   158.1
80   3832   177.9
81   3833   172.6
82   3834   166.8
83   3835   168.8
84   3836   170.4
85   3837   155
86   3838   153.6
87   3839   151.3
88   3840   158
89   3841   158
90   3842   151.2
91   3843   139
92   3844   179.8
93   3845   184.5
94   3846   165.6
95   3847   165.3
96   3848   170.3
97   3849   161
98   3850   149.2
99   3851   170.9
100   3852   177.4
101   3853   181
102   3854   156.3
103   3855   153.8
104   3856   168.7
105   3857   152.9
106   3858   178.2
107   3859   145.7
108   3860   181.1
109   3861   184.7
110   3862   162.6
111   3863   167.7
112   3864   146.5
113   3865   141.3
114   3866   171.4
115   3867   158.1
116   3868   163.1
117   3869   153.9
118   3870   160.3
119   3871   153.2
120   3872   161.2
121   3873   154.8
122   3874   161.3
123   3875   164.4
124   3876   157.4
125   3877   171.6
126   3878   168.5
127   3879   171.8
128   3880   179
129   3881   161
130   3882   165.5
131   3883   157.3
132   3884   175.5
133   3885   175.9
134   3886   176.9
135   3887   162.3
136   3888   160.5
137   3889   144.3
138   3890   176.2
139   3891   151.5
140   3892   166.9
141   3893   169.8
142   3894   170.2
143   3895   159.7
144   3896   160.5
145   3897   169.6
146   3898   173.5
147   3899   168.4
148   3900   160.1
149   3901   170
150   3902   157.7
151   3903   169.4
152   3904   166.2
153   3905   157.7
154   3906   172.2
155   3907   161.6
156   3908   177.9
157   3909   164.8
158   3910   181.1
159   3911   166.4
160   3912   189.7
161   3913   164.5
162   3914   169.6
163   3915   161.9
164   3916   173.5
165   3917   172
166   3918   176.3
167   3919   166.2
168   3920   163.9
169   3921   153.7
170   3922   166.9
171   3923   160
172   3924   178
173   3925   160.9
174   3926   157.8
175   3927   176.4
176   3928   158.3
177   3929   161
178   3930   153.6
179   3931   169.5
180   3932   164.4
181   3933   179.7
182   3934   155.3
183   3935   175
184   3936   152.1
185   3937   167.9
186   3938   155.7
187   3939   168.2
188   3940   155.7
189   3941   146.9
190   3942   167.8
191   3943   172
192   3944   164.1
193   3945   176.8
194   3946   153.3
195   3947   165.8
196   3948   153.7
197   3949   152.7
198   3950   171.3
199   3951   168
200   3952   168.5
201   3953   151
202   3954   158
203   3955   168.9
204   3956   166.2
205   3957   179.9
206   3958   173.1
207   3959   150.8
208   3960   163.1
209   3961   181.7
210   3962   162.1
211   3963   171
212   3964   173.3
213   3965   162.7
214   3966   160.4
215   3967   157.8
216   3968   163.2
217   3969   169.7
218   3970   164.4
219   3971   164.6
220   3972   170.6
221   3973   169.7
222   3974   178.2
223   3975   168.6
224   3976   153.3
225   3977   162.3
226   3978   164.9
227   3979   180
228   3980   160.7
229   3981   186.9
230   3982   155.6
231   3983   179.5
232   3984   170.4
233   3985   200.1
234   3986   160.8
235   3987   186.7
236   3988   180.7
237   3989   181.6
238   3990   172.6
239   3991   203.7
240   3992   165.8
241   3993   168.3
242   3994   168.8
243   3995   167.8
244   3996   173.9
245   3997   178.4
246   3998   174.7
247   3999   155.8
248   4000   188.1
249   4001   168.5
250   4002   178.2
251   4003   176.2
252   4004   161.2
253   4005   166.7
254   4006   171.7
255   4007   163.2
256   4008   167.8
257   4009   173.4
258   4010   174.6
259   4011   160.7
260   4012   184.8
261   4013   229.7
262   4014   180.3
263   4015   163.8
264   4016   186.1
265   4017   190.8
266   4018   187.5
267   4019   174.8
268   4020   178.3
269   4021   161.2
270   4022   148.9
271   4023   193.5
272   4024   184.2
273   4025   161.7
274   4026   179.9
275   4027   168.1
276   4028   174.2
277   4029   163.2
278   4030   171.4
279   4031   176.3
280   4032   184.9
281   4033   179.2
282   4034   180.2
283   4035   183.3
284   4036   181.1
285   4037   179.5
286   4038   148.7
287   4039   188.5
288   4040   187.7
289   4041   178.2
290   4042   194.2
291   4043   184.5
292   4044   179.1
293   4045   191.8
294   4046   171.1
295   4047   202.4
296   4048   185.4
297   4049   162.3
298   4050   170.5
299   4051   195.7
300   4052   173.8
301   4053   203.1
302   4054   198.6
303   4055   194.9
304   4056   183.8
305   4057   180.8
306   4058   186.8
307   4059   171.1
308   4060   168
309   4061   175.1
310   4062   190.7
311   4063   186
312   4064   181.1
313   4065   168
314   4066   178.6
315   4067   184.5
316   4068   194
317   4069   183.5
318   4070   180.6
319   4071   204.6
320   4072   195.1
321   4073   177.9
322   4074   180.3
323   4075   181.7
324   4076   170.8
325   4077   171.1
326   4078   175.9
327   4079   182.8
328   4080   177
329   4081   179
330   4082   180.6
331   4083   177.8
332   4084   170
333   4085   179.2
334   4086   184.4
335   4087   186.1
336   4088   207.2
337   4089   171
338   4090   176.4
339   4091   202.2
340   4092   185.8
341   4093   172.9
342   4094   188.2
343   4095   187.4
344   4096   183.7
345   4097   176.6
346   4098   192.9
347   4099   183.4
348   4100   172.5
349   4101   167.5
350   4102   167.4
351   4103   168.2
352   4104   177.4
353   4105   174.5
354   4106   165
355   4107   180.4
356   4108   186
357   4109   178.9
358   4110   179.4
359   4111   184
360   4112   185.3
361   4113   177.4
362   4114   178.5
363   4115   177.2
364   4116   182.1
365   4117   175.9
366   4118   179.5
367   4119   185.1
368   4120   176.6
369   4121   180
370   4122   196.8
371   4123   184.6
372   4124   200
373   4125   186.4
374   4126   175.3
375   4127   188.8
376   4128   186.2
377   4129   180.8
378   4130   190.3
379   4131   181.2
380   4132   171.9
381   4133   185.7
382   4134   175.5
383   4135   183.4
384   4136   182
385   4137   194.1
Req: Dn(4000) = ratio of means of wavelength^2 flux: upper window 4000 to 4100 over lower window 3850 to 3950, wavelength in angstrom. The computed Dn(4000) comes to 1.18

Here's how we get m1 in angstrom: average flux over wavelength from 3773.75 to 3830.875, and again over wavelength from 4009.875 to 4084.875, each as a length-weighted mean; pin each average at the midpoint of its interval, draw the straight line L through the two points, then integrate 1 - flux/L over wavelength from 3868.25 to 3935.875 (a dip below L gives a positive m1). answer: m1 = 2.5 angstrom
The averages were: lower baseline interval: 166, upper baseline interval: 180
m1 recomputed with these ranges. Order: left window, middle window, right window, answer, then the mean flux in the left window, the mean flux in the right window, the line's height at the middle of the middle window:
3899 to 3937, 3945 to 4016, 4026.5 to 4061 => 1.3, 167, 181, 174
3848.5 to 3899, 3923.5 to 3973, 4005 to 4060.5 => 1.9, 164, 179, 171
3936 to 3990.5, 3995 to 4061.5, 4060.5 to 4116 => -1.4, 167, 181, 174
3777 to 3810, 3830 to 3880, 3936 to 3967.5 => 1.2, 169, 164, 167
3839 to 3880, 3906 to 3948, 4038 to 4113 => 0.7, 163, 182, 169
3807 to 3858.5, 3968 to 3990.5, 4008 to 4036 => 0.3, 164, 177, 174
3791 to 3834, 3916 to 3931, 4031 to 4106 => 0.6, 164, 181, 172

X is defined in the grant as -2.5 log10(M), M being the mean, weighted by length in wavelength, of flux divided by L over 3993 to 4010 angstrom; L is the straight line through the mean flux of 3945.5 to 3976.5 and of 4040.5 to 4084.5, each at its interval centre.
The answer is 0.006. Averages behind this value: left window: 165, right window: 182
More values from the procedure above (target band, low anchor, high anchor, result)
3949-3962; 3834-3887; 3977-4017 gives 0.037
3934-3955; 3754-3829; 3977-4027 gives 0.071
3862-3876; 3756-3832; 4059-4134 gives 0.080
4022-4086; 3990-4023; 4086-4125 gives -0.014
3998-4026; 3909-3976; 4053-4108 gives -0.011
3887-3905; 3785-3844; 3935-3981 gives 0.005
